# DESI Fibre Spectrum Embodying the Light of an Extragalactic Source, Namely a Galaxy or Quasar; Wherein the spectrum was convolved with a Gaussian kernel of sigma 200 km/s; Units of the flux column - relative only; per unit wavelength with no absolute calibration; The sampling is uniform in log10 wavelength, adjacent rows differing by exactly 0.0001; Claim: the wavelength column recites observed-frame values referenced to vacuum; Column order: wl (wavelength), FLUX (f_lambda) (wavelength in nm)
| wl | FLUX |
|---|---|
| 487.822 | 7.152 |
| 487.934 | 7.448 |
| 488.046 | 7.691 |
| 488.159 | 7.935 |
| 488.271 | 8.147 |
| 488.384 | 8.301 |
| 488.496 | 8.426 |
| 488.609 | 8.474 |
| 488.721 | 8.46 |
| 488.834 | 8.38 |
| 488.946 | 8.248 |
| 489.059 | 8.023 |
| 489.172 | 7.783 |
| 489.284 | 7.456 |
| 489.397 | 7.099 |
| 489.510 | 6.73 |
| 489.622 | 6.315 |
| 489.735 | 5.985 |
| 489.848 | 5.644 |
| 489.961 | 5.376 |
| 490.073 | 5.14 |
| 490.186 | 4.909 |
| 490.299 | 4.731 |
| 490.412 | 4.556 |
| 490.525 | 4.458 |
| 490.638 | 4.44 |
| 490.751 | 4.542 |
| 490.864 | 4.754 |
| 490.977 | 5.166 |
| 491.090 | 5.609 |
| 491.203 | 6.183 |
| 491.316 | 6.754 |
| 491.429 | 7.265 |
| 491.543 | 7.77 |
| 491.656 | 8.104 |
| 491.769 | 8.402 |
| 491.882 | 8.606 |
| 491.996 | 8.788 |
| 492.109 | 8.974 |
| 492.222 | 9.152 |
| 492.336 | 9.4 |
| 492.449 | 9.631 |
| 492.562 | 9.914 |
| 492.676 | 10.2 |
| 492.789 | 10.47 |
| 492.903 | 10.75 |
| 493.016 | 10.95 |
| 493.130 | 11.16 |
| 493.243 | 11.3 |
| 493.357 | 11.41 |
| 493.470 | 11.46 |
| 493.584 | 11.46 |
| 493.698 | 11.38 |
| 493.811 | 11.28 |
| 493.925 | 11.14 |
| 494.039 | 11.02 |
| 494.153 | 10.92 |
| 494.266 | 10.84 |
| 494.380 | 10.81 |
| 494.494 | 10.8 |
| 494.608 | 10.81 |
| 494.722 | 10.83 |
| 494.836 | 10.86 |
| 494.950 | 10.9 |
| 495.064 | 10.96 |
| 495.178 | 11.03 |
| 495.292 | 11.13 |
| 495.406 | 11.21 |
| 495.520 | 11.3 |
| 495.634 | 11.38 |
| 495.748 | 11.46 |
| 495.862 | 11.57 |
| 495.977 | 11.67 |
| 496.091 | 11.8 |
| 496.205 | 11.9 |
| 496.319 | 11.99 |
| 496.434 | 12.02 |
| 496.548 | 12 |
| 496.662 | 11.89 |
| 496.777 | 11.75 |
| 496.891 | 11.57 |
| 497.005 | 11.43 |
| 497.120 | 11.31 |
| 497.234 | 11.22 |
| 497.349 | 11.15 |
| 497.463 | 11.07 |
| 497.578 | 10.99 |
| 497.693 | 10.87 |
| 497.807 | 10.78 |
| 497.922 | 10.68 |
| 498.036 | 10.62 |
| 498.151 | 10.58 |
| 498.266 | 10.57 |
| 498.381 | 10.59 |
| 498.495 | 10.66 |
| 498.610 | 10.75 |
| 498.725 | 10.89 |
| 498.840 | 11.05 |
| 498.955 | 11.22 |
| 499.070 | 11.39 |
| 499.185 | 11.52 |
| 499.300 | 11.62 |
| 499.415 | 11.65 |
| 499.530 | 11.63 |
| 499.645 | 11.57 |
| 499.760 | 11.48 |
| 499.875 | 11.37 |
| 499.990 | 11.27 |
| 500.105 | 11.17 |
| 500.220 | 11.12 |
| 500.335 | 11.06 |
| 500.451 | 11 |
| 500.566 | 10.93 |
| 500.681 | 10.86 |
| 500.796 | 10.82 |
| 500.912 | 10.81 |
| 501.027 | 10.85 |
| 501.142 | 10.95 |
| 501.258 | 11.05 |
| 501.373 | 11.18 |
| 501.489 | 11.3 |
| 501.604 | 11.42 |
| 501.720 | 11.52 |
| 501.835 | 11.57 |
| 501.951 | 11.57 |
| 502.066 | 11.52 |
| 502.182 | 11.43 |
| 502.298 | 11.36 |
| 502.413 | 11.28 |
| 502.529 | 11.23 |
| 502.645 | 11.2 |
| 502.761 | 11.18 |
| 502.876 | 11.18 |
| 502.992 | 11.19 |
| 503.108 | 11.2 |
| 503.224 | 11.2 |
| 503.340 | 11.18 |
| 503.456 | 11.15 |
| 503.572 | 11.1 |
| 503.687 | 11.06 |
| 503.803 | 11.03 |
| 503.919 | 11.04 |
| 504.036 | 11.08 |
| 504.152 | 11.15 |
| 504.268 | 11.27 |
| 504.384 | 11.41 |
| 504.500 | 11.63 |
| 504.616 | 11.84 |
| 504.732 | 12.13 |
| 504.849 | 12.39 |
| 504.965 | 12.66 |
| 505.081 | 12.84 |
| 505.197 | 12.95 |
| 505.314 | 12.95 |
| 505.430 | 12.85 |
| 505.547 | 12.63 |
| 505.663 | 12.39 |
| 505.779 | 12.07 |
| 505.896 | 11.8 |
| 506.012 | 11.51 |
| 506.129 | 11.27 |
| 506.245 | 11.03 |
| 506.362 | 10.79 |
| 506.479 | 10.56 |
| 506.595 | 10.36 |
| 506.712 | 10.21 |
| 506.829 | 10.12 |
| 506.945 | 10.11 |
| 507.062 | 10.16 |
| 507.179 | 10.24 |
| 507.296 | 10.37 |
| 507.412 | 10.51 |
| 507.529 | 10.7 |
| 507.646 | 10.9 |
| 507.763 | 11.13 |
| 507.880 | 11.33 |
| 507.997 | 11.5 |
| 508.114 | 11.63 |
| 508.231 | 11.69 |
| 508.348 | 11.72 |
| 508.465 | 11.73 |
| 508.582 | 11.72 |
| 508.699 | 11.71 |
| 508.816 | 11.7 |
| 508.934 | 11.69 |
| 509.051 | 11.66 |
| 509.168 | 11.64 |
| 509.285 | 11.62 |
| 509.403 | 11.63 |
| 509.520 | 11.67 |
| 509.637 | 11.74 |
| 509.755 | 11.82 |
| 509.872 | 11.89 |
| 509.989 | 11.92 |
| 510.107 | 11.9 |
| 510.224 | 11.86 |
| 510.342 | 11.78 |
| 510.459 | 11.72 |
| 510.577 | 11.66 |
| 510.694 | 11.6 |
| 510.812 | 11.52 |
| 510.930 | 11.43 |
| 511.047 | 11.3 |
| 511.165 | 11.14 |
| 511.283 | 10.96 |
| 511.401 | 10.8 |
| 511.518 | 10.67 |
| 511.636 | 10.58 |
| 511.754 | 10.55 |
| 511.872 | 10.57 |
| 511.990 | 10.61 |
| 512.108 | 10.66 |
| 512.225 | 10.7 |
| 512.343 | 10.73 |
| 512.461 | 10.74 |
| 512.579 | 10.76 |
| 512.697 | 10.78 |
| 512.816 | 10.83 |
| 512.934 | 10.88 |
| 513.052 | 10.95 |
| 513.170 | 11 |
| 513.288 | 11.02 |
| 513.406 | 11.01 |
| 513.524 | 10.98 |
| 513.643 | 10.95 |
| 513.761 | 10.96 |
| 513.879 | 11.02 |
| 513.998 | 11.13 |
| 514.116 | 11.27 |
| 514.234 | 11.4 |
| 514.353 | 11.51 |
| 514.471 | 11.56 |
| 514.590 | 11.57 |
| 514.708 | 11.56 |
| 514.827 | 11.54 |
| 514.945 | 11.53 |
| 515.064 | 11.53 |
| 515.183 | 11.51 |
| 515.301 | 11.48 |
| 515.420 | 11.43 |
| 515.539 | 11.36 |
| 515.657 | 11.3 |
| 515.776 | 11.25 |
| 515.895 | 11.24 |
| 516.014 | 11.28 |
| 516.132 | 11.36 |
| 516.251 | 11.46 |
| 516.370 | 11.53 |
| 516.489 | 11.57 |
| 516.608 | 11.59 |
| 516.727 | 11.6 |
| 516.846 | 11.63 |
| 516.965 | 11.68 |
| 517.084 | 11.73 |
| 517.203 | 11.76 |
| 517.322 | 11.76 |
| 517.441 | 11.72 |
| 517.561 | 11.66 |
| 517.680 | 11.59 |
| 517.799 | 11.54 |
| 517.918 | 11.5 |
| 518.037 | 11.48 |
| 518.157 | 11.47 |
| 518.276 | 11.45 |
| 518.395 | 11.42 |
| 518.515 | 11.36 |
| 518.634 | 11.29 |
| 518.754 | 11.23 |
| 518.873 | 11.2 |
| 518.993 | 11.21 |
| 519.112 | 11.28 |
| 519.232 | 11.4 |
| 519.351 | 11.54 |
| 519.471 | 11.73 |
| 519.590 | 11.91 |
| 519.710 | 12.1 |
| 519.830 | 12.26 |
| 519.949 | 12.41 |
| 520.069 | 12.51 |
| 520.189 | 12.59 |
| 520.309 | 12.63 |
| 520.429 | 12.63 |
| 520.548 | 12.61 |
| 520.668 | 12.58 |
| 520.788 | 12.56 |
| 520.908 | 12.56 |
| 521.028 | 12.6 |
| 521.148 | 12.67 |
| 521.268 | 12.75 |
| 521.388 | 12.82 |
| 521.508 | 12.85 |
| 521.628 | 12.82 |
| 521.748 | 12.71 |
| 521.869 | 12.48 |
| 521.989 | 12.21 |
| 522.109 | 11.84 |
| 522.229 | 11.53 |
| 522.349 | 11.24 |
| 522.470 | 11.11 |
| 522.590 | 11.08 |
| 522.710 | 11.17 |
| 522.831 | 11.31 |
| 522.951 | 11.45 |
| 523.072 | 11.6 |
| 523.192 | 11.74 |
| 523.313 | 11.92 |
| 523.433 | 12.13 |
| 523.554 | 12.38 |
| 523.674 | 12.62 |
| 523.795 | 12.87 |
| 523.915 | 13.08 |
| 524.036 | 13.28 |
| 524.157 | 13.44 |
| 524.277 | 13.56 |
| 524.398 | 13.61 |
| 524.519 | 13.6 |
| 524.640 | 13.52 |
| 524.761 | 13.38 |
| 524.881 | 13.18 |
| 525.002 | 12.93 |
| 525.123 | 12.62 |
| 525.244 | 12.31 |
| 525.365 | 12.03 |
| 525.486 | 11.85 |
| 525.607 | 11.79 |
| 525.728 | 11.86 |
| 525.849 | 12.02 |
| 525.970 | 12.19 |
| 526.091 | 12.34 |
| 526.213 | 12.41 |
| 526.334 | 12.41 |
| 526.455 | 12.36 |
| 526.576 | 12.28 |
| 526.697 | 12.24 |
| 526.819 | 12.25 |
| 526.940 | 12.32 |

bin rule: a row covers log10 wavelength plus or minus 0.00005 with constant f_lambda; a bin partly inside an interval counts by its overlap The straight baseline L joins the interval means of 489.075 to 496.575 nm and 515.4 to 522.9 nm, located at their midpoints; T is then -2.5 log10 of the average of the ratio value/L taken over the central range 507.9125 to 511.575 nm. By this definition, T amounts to -0.07 mag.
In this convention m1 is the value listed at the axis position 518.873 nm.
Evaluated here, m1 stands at 11.2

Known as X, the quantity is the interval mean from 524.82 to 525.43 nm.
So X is 12.6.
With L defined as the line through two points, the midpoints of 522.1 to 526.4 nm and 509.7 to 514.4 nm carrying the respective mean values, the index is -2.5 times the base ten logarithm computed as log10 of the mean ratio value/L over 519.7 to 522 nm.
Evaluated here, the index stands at -0.05 mag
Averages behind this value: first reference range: 11.1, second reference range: 12.3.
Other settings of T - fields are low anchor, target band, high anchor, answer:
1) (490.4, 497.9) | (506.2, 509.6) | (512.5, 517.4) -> -0.02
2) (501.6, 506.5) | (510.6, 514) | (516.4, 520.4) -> 0.07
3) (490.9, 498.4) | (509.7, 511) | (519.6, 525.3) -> -0.02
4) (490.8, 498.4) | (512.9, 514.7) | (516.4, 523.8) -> 0.03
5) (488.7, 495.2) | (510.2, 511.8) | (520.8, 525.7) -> -0.03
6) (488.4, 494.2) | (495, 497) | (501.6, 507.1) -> -0.23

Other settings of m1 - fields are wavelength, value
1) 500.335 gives 11.06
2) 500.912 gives 10.81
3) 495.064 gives 10.96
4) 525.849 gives 12.02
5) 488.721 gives 8.46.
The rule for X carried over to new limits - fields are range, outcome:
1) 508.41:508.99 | 11.7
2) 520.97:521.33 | 12.7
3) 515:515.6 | 11.5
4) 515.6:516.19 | 11.3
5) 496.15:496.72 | 12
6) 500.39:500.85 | 10.9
